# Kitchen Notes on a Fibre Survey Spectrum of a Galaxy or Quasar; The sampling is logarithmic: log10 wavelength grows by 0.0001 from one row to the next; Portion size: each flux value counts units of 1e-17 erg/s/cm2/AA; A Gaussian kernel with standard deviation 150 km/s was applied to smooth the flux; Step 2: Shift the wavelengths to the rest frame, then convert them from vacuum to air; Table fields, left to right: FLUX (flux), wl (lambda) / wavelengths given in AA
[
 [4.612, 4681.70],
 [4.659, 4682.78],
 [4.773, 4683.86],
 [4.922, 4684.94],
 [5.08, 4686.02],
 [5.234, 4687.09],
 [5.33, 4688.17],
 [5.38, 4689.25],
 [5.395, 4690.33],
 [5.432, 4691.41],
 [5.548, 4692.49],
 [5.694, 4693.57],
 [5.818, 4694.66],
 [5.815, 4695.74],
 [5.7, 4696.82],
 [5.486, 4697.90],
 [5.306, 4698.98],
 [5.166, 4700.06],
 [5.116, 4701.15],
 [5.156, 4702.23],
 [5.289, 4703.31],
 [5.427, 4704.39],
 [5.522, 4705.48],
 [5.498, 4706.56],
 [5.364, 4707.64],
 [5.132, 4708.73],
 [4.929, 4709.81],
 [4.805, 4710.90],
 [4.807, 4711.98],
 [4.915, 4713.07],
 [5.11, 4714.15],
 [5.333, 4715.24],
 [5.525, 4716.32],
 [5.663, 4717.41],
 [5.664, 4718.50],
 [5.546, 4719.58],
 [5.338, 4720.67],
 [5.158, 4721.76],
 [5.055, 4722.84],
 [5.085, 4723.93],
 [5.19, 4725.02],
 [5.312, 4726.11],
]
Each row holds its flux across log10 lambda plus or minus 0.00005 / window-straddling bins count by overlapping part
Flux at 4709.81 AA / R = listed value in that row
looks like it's 4.929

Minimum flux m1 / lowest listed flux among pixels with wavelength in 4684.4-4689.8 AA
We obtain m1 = 4.922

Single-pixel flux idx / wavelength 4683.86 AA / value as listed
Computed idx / 4.773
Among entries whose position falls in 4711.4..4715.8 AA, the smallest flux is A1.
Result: 4.807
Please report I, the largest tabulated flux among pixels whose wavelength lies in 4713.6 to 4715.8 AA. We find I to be 5.333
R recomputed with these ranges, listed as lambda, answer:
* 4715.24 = 5.333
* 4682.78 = 4.659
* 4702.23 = 5.156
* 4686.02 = 5.08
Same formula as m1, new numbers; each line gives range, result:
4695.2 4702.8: 5.116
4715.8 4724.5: 5.055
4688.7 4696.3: 5.38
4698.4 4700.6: 5.166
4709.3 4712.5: 4.805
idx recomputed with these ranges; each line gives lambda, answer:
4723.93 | 5.085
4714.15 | 5.11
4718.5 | 5.664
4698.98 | 5.306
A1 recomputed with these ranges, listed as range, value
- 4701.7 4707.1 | 5.156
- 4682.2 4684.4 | 4.659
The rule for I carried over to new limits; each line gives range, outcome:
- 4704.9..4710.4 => 5.522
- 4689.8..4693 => 5.548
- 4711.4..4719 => 5.664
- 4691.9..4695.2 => 5.818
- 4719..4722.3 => 5.546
